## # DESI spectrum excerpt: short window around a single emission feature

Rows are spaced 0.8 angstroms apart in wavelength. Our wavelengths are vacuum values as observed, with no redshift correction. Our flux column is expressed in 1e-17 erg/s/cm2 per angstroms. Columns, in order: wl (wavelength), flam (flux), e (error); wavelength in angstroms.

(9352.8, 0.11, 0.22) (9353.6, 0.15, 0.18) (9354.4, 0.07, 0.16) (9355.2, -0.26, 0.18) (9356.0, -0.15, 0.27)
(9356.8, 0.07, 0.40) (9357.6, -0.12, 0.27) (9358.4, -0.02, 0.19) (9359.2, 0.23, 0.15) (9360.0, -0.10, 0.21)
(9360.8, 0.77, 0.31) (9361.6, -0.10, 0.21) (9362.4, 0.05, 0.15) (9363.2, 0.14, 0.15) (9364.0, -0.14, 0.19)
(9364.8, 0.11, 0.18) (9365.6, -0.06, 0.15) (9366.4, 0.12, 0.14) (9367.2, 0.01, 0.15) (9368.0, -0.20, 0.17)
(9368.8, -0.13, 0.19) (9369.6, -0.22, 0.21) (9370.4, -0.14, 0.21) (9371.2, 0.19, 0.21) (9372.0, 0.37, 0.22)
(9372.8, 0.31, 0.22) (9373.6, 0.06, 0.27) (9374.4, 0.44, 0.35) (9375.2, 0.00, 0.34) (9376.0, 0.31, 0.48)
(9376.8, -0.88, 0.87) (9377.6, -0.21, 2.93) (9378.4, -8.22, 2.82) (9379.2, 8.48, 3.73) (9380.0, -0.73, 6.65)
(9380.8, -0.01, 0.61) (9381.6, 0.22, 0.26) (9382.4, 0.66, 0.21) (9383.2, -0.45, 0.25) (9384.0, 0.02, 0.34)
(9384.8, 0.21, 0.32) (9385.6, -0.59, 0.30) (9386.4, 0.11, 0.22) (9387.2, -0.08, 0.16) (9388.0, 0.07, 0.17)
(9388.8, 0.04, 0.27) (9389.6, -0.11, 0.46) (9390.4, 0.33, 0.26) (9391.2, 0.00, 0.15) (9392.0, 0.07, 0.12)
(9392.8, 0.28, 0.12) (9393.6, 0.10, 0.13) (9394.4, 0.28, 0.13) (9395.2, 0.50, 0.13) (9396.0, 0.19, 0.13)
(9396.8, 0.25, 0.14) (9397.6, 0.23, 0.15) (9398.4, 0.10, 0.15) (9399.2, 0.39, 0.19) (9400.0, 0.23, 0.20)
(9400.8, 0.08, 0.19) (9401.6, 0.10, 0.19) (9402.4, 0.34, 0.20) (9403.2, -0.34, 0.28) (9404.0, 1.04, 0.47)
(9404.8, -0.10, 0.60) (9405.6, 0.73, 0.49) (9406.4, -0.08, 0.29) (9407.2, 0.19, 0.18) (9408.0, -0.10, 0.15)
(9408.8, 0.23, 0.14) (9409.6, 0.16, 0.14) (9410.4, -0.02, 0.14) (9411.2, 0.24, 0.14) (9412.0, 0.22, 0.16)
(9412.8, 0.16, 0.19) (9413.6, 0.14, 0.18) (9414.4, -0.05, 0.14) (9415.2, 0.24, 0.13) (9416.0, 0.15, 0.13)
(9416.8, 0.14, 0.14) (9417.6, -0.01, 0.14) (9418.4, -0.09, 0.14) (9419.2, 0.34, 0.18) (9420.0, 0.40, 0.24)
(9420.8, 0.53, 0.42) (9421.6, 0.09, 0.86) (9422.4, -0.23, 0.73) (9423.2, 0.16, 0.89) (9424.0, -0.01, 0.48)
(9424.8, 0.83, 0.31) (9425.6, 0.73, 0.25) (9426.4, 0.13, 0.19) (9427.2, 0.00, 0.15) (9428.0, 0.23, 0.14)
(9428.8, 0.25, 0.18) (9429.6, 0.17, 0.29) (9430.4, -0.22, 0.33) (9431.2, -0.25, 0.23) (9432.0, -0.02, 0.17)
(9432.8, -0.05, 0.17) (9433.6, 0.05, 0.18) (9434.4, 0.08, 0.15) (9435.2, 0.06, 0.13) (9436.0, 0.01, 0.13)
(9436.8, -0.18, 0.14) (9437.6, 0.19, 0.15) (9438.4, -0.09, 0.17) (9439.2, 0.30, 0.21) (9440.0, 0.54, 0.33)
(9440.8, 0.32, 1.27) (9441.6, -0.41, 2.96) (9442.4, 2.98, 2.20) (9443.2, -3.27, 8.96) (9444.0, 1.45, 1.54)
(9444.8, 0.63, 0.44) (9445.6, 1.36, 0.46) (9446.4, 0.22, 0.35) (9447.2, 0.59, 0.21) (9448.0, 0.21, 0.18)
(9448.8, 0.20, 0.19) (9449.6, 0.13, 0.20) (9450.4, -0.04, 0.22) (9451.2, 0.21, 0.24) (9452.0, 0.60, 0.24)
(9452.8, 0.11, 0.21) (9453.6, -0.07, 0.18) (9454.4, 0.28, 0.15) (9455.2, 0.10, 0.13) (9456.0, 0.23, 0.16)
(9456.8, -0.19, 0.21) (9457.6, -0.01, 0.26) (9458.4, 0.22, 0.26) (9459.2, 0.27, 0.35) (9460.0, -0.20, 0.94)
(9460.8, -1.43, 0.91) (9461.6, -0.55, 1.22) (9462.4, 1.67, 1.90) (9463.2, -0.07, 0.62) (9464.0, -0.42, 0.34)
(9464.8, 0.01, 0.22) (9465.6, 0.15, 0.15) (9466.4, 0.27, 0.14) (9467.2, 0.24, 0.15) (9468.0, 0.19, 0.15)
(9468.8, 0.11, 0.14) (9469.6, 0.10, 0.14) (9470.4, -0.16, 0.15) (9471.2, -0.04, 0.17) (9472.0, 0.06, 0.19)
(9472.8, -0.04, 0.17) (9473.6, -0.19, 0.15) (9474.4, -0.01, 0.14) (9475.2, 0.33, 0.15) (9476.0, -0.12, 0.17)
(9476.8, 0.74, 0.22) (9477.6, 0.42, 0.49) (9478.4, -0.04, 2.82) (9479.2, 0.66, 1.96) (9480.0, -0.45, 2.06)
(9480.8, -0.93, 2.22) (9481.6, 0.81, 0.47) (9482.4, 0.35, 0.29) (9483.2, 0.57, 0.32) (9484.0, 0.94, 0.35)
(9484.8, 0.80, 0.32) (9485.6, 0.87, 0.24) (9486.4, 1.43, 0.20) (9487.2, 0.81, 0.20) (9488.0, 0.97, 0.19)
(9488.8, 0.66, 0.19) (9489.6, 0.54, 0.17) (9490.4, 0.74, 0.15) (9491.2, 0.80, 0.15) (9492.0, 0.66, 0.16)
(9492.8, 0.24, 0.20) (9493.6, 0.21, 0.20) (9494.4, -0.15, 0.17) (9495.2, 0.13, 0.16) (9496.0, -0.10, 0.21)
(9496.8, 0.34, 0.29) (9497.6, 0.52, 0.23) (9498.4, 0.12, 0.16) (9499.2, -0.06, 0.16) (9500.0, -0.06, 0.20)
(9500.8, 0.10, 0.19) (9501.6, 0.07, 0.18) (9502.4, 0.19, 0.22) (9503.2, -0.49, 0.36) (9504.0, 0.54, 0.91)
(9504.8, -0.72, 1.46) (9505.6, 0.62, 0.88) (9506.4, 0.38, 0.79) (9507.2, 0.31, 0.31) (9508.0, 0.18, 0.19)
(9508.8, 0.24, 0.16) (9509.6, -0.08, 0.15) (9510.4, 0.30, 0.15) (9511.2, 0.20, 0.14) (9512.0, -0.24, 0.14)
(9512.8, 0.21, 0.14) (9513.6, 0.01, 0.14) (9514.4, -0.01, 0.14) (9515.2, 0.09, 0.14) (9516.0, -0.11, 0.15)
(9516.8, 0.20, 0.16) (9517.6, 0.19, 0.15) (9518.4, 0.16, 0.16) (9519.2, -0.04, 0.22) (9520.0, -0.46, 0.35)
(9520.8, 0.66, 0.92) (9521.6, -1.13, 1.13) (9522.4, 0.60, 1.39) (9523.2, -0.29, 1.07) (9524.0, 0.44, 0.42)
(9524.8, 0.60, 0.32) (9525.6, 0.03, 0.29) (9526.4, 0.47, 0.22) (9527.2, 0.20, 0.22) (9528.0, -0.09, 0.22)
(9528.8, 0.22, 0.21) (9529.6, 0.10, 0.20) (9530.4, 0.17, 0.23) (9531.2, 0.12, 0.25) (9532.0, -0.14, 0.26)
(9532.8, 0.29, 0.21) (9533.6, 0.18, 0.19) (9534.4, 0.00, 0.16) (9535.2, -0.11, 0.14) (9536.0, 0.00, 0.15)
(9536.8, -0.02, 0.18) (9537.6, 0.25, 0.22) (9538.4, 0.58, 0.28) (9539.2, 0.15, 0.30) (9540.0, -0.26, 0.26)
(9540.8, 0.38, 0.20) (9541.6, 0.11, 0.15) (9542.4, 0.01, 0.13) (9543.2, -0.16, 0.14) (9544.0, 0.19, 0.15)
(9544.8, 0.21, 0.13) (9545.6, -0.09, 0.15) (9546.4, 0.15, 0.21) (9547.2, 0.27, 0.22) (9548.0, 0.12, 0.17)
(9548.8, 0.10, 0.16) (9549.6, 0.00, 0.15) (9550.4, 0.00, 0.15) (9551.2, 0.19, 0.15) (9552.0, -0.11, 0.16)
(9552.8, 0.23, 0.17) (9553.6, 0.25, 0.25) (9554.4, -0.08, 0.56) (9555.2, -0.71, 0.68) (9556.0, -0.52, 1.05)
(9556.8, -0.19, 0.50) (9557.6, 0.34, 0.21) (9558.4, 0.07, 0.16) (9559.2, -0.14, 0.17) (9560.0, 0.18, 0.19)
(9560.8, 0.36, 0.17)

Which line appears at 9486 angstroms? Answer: [O III] 5007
